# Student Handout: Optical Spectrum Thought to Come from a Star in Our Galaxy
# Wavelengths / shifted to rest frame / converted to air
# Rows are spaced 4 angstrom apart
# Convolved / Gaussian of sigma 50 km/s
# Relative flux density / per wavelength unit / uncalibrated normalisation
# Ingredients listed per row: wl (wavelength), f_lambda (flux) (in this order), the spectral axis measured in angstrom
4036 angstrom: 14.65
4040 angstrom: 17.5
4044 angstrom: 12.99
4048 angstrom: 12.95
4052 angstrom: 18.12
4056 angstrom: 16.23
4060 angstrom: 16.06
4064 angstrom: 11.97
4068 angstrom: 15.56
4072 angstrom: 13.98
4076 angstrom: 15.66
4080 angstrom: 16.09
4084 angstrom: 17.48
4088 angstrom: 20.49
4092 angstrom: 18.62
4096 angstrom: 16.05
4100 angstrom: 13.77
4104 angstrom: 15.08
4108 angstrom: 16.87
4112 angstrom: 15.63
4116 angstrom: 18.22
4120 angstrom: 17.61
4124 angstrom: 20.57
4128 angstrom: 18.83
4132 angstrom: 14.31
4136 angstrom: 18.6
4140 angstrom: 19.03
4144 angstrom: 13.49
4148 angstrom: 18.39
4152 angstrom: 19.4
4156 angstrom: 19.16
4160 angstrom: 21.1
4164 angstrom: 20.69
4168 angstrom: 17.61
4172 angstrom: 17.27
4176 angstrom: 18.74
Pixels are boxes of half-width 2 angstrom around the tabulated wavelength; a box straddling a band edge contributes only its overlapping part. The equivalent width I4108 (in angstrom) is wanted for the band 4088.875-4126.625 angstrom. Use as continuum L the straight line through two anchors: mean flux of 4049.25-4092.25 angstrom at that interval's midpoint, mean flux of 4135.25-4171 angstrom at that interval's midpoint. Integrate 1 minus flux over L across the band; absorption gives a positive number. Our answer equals 0.5 angstrom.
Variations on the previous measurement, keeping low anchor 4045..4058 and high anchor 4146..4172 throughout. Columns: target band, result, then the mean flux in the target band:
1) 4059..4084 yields 1.85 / 15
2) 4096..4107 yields 1.48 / 14.9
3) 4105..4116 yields 0.67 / 16.5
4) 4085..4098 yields -1.08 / 18.3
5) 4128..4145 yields 1.51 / 16.8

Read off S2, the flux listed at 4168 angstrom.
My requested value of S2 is 17.61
